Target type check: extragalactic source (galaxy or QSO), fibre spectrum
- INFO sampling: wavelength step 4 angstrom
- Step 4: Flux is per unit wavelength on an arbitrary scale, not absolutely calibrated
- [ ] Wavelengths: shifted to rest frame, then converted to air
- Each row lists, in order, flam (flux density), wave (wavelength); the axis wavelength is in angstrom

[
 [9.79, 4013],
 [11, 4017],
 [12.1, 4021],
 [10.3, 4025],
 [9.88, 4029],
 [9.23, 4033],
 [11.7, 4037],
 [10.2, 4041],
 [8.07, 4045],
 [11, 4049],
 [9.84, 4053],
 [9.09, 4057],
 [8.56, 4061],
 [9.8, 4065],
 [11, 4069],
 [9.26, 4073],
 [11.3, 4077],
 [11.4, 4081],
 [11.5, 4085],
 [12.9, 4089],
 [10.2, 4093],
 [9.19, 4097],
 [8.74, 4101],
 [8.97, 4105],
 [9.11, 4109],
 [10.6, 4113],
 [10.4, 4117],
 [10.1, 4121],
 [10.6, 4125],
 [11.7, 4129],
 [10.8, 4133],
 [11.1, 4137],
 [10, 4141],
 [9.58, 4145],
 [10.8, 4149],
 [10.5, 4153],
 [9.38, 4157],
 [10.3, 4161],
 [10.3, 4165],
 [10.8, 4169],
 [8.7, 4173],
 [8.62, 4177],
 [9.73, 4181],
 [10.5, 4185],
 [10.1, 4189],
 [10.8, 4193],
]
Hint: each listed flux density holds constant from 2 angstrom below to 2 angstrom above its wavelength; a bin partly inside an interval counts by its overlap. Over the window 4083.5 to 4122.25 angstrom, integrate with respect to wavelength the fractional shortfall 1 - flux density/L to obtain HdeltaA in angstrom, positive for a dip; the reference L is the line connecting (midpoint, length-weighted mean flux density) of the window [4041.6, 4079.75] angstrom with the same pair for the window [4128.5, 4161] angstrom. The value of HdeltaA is -0.2 angstrom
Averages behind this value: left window 9.82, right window 10.4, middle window 10.2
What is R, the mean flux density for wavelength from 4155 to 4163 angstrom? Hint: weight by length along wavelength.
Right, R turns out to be 9.84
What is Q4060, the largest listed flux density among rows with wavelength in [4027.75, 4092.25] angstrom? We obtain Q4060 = 12.9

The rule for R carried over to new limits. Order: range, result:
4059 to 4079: 9.98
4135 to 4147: 10.2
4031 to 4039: 10.5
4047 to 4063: 9.62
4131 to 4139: 10.9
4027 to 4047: 9.82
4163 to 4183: 9.63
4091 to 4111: 9.24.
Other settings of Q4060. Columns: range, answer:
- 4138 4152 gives 10.8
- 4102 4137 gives 11.7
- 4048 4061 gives 11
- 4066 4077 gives 11.3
